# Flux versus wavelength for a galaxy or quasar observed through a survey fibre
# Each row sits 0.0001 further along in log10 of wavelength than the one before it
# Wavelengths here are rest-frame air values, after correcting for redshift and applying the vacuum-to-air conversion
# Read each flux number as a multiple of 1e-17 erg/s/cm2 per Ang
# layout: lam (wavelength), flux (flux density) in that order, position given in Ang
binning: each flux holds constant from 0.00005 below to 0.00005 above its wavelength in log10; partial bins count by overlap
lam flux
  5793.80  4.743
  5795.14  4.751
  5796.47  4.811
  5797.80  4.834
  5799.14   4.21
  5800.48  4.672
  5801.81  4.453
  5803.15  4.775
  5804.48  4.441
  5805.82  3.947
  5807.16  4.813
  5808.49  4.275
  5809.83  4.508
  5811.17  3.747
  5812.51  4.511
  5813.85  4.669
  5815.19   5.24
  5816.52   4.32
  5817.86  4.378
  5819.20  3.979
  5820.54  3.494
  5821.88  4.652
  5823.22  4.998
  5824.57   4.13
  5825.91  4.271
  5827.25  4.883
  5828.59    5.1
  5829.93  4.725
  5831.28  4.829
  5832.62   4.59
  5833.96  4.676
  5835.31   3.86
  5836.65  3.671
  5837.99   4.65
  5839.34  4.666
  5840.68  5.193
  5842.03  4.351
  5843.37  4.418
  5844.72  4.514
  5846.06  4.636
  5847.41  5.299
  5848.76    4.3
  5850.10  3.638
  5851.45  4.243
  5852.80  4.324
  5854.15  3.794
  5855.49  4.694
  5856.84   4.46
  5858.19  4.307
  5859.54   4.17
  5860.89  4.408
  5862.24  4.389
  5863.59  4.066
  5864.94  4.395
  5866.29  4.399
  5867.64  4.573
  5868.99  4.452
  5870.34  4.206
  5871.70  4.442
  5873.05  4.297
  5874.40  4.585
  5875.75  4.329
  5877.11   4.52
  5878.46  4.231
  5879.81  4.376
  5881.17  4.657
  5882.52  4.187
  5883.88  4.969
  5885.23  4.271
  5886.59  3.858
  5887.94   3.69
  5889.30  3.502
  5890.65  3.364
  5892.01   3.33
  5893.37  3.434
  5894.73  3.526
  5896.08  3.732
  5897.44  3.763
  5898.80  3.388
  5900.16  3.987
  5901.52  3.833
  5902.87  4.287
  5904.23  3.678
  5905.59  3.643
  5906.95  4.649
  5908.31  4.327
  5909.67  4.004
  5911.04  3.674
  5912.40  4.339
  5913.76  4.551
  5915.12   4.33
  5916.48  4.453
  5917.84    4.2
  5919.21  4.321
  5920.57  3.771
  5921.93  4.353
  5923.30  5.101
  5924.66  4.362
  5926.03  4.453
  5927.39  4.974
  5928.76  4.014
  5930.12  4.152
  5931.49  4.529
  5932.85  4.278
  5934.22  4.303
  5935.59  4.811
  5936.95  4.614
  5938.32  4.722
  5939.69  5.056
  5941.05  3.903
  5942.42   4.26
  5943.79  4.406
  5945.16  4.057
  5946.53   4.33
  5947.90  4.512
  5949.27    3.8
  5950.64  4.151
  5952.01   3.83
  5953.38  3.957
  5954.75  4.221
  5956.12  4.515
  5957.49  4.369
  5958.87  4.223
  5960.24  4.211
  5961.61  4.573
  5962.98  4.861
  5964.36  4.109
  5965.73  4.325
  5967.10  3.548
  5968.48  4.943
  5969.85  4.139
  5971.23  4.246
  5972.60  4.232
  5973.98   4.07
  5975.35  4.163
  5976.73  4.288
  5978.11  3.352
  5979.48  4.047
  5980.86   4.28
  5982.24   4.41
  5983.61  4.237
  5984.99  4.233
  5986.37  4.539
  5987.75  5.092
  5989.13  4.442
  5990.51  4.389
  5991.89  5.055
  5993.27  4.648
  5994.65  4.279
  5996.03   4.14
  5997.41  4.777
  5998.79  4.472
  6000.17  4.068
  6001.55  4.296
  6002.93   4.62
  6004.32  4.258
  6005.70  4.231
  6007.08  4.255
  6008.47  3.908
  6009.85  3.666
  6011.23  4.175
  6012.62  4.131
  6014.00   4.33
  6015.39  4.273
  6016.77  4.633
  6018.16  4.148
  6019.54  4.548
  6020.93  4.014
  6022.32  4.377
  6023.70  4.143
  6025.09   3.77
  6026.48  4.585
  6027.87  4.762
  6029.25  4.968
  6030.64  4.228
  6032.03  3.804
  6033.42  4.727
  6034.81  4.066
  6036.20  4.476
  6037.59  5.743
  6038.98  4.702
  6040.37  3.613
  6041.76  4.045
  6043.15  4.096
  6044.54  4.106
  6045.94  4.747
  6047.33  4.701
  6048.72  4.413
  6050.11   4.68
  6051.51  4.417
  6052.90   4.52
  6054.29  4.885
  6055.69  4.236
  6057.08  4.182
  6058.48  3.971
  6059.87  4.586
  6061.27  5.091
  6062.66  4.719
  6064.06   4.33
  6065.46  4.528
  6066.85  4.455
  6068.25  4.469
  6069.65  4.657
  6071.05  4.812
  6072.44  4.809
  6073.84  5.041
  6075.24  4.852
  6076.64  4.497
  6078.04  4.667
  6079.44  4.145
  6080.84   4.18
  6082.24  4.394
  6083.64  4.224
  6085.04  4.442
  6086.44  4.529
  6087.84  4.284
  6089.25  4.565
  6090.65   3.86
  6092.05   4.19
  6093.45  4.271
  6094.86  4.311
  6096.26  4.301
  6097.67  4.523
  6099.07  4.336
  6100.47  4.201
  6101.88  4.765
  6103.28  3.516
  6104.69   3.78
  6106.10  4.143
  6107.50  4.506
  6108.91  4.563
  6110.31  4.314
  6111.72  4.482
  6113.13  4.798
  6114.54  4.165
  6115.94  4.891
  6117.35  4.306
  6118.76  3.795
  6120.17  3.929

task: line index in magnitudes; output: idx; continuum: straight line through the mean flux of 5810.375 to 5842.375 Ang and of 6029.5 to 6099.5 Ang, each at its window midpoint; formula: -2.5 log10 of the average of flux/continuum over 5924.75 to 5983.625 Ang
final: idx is 0.043 mag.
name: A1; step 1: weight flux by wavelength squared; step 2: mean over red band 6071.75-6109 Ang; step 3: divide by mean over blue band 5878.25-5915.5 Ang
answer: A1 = 1.2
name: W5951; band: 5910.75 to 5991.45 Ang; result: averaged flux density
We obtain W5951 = 4.32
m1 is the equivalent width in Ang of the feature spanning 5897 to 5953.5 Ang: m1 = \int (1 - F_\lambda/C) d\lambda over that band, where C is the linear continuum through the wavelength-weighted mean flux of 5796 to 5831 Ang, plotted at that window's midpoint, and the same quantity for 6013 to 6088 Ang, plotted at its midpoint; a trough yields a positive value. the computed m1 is 2.9 Ang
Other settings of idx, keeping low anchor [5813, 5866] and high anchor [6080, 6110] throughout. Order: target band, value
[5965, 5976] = 0.04 mag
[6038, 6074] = -0.05 mag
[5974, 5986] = 0.06 mag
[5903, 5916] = 0.07 mag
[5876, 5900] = 0.12 mag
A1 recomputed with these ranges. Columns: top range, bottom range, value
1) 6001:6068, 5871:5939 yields 1.09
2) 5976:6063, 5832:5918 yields 1.09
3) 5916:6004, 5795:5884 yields 1.02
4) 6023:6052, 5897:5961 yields 1.08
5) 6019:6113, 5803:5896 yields 1.10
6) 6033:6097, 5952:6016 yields 1.07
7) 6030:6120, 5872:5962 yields 1.11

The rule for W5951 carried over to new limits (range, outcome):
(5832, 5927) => 4.23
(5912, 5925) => 4.38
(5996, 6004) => 4.41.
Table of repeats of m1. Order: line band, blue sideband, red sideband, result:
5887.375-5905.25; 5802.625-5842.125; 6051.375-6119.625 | 3.2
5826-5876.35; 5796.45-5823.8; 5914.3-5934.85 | -0.2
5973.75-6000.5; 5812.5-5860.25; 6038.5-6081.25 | 0.7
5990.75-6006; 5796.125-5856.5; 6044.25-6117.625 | 0.0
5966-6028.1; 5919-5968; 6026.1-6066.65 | 1.7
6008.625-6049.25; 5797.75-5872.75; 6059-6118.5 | 0.9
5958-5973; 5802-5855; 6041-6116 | 0.4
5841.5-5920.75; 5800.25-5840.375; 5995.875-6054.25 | 4.6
